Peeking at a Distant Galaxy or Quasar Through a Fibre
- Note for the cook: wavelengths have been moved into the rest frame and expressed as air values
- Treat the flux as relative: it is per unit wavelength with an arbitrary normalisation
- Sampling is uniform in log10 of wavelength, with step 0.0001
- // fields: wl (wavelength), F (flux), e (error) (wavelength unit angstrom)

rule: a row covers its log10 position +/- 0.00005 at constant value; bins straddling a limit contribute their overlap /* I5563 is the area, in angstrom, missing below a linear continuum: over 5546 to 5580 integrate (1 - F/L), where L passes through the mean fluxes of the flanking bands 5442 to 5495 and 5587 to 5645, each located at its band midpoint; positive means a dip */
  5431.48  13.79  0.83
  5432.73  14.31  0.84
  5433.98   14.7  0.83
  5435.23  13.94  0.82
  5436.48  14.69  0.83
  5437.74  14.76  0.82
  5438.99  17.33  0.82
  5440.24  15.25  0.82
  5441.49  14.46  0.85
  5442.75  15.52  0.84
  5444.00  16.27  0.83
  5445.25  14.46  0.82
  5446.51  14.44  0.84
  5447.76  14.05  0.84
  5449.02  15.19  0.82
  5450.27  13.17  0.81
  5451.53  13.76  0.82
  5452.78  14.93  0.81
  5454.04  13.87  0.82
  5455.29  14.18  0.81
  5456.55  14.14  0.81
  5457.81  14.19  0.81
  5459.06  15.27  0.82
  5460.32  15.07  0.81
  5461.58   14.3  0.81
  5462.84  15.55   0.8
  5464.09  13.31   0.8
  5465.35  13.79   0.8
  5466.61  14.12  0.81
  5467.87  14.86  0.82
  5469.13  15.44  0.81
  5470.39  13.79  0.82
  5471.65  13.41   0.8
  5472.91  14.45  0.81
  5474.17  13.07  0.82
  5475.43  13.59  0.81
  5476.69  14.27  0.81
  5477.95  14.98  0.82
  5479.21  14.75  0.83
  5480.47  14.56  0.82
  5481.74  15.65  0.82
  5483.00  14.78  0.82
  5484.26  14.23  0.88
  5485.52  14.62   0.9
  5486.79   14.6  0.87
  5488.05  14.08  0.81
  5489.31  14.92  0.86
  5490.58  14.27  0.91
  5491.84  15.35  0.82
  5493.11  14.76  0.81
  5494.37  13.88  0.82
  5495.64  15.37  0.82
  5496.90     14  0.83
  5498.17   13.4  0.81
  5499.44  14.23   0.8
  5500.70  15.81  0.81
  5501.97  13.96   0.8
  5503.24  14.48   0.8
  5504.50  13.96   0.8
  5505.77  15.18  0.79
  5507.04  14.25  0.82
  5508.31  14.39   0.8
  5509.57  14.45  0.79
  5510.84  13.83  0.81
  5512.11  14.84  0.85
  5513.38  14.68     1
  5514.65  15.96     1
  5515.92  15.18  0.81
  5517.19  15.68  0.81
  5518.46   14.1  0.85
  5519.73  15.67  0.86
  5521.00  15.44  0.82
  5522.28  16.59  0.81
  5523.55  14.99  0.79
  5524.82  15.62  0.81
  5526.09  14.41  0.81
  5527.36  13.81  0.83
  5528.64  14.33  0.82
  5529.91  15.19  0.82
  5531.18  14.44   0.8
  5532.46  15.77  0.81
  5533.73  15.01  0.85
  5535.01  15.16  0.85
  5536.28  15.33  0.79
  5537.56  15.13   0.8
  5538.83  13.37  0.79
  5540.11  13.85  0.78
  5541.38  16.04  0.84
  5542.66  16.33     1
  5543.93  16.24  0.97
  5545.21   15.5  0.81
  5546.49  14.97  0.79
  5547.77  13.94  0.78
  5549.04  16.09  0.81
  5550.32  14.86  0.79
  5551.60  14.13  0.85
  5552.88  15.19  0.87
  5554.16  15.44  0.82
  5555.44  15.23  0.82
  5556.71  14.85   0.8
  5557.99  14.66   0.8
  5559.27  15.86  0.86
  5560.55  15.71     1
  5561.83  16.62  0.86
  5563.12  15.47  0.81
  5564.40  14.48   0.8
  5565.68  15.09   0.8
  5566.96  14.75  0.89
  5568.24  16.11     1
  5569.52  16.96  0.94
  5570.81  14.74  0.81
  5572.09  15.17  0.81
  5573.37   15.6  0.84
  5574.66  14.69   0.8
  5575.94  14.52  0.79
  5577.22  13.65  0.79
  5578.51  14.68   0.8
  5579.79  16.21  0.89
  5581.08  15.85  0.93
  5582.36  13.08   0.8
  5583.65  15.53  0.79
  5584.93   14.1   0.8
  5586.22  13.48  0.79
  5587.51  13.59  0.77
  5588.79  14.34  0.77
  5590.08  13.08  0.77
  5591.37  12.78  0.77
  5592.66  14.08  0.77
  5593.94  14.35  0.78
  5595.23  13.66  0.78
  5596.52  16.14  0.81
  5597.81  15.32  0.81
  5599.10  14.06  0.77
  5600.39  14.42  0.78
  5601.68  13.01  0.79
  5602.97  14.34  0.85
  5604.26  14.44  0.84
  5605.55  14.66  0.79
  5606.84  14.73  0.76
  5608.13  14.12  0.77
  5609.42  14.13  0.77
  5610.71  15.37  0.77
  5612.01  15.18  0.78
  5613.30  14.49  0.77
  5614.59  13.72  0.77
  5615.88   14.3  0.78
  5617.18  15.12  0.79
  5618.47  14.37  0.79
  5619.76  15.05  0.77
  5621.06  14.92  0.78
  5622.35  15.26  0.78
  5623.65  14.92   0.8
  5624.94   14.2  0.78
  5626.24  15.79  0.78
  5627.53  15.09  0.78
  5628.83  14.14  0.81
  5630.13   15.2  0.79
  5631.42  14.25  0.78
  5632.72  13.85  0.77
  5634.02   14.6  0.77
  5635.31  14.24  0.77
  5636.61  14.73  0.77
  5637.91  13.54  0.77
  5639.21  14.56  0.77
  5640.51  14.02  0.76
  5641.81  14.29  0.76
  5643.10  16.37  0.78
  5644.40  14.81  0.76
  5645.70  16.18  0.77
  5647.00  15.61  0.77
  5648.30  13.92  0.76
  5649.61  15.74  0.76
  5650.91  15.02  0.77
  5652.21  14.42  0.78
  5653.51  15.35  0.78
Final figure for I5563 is -1.6 angstrom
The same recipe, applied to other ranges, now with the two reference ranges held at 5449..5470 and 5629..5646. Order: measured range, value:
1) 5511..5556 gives -1.86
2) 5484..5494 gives -0.12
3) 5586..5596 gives 0.59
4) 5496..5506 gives 0.05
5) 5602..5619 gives 0.09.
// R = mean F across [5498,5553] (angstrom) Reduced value 14.9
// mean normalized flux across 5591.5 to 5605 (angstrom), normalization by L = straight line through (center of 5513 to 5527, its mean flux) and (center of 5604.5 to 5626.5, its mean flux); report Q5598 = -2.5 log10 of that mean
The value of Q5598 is 0.04 mag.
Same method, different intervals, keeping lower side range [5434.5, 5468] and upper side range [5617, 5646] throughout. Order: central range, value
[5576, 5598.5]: 0.03 mag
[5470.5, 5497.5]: 0.01 mag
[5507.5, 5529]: -0.02 mag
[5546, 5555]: -0.02 mag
